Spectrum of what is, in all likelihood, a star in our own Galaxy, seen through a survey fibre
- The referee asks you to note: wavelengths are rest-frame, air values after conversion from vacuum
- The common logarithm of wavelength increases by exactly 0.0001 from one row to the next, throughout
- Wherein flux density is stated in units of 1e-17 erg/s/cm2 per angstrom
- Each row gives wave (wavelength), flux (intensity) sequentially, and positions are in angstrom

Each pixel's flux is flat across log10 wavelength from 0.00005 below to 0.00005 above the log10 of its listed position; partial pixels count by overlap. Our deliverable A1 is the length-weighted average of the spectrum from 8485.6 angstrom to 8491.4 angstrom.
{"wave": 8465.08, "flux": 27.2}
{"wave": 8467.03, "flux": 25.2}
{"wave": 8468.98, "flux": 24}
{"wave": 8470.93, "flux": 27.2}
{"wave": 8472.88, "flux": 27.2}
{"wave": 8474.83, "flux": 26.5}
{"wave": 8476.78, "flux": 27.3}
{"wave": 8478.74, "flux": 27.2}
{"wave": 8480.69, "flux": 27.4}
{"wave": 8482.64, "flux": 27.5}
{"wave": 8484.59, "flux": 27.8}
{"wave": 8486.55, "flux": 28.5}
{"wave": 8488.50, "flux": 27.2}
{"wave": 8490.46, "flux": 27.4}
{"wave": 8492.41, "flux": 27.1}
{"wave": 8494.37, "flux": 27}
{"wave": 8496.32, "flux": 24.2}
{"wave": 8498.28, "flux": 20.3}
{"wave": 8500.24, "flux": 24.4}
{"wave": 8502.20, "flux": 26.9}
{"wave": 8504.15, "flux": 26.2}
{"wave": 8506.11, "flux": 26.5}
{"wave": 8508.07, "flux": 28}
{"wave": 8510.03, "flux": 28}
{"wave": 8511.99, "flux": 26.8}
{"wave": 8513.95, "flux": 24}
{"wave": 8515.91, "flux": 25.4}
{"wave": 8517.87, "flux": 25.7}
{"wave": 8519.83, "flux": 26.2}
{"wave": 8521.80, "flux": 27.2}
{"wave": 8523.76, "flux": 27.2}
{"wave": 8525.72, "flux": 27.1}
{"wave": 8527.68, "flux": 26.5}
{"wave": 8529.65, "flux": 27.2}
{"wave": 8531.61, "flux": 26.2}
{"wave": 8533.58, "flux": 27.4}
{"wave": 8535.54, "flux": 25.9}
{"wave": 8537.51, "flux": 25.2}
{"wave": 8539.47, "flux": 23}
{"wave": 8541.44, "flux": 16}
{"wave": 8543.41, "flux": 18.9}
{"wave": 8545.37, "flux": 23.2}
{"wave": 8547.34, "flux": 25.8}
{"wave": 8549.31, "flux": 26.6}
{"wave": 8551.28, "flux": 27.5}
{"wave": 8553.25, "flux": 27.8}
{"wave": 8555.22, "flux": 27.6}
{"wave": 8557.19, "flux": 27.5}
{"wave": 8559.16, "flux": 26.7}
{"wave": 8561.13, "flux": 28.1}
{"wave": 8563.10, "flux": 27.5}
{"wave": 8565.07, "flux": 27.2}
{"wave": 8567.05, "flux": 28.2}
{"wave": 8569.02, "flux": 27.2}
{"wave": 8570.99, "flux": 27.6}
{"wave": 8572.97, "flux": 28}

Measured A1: 27.7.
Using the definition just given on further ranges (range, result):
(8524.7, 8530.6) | 26.9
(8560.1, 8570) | 27.6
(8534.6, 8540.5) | 24.6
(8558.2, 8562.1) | 27.4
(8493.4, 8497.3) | 25.6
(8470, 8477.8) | 27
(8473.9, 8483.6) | 27.2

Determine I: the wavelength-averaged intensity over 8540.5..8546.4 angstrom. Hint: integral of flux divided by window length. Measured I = 19.4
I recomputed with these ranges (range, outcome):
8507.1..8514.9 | 26.7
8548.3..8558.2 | 27.4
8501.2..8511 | 27.1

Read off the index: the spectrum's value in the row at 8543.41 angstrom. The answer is 18.9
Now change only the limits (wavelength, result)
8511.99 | 26.8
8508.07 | 28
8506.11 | 26.5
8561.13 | 28.1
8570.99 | 27.6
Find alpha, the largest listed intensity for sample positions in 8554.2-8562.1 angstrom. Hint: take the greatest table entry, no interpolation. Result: 28.1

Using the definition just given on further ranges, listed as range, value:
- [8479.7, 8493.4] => 28.5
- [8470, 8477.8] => 27.3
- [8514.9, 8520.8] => 26.2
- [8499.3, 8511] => 28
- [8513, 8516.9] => 25.4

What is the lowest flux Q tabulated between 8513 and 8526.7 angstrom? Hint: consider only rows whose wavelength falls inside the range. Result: 24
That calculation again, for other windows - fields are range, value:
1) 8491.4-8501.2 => 20.3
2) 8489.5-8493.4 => 27.1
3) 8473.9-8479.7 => 26.5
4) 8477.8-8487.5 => 27.2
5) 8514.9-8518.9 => 25.4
